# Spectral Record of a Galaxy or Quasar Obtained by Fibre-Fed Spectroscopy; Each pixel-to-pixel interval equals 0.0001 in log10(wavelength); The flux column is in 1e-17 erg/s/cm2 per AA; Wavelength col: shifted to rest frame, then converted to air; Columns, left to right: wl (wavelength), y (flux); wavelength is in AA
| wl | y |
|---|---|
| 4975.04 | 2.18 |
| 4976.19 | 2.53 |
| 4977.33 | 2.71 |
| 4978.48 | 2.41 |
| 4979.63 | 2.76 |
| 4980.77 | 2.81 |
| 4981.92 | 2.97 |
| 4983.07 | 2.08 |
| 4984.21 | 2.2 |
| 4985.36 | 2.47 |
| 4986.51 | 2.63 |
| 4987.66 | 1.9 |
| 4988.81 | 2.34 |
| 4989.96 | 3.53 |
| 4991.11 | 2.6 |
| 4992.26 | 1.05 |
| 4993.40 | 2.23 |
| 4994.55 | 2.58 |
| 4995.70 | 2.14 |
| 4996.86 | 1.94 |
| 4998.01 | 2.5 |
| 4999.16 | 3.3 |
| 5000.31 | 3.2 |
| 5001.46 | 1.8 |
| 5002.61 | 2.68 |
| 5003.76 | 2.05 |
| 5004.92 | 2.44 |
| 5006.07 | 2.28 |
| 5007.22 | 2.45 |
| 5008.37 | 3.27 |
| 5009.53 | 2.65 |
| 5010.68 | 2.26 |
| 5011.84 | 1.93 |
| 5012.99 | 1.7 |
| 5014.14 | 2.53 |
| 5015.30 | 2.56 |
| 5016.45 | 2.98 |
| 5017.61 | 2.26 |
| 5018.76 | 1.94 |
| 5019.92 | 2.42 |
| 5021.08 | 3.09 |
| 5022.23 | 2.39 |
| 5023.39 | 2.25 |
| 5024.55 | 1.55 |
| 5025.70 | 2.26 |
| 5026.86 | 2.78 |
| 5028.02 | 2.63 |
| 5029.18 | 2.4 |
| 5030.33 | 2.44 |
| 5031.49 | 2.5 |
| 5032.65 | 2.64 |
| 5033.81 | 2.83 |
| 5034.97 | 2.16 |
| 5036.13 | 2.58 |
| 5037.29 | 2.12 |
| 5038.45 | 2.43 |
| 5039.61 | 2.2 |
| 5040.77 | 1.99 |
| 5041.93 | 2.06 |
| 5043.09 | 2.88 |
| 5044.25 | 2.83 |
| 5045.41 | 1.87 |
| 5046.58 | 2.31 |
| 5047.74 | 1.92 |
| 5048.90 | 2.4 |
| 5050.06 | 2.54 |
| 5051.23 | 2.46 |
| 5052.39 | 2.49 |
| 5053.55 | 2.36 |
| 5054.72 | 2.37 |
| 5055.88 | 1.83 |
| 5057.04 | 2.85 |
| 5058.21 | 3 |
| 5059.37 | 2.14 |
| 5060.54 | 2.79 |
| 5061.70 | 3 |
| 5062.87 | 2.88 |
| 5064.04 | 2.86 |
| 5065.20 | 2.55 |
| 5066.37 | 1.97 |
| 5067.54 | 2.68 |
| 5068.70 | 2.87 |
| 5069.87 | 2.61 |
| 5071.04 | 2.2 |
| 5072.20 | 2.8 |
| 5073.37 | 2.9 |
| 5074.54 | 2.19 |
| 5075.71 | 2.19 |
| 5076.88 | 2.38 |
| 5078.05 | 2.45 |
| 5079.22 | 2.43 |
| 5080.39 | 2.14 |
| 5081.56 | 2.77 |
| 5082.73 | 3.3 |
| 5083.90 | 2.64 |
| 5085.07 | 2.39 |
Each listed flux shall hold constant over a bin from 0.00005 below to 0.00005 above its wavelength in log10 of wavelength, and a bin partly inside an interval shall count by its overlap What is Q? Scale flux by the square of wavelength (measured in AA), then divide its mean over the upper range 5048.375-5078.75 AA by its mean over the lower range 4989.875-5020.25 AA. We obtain 1.08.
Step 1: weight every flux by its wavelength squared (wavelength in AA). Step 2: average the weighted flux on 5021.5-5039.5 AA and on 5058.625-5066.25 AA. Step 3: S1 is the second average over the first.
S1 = 1.1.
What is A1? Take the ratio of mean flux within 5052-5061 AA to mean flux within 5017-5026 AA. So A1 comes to 1.09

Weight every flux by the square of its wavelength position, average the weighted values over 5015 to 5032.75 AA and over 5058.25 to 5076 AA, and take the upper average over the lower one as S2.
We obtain 1.1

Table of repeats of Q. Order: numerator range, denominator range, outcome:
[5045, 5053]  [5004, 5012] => 0.94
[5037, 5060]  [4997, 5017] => 0.96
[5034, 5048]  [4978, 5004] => 0.96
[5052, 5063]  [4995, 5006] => 1.07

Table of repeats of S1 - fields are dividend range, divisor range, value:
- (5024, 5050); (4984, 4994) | 1.03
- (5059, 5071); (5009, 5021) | 1.14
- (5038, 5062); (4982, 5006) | 1.03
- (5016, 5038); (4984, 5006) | 1.03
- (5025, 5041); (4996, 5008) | 1.00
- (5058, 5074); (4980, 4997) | 1.15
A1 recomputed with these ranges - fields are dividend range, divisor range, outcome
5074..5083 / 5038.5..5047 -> 1.06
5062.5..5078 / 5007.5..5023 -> 1.03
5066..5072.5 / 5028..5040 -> 1.04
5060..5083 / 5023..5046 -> 1.09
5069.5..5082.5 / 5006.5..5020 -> 1.03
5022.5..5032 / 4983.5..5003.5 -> 0.98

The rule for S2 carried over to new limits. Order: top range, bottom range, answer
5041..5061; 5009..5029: 1.03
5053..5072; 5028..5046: 1.08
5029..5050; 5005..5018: 0.98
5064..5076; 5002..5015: 1.08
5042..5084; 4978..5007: 1.06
